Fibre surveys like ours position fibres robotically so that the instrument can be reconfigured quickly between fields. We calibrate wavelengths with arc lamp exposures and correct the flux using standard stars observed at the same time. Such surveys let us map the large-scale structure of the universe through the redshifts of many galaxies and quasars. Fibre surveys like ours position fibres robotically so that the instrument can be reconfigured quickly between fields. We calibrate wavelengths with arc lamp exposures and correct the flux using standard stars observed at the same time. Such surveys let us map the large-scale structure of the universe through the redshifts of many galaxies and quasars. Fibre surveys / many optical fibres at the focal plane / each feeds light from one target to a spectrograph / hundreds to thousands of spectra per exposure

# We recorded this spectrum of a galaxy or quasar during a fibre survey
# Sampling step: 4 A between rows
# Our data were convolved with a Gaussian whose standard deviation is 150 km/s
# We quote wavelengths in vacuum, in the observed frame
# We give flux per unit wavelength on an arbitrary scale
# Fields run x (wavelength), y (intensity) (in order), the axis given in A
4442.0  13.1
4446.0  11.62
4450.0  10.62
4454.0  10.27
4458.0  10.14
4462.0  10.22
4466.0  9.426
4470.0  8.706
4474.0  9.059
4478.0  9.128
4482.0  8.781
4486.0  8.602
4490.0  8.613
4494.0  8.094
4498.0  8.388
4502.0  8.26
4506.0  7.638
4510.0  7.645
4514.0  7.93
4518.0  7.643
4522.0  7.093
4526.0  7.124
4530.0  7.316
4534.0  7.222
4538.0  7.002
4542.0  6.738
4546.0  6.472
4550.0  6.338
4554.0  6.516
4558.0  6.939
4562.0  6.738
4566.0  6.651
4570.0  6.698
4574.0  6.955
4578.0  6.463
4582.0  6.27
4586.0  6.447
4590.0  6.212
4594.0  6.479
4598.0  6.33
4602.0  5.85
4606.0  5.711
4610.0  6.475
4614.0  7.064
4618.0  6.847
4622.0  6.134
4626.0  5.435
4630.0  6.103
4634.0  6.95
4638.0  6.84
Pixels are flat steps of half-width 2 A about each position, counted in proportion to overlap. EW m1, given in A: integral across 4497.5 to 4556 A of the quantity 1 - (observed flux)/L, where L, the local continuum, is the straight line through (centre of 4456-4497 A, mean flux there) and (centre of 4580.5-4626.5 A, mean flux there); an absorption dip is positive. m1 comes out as 5.3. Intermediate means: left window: 9.06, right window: 6.3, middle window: 7.26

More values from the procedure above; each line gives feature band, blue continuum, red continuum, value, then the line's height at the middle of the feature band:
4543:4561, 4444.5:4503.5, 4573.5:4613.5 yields 1.9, 7.36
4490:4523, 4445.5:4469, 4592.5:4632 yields 3.9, 8.96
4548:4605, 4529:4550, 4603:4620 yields 1.7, 6.67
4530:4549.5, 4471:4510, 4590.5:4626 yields 1.8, 7.56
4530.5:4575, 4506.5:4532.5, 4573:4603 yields 1.1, 6.94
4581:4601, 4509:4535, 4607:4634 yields 1.1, 6.68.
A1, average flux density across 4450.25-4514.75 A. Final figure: 8.87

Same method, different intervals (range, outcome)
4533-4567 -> 6.72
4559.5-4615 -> 6.45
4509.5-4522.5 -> 7.63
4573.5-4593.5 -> 6.43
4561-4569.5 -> 6.69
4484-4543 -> 7.7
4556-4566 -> 6.8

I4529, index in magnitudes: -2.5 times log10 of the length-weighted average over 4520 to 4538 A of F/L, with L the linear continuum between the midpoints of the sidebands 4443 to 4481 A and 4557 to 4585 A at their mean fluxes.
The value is 0.11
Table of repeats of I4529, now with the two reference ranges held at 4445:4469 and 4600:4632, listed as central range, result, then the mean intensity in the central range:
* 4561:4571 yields 0.12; 6.69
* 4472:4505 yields 0.11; 8.59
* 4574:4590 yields 0.10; 6.44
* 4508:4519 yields 0.14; 7.75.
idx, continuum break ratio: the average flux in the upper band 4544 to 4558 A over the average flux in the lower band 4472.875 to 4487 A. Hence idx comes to 0.7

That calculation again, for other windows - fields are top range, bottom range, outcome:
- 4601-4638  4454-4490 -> 0.68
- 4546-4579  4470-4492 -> 0.75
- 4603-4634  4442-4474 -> 0.61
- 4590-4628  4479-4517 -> 0.76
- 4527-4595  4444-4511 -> 0.73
